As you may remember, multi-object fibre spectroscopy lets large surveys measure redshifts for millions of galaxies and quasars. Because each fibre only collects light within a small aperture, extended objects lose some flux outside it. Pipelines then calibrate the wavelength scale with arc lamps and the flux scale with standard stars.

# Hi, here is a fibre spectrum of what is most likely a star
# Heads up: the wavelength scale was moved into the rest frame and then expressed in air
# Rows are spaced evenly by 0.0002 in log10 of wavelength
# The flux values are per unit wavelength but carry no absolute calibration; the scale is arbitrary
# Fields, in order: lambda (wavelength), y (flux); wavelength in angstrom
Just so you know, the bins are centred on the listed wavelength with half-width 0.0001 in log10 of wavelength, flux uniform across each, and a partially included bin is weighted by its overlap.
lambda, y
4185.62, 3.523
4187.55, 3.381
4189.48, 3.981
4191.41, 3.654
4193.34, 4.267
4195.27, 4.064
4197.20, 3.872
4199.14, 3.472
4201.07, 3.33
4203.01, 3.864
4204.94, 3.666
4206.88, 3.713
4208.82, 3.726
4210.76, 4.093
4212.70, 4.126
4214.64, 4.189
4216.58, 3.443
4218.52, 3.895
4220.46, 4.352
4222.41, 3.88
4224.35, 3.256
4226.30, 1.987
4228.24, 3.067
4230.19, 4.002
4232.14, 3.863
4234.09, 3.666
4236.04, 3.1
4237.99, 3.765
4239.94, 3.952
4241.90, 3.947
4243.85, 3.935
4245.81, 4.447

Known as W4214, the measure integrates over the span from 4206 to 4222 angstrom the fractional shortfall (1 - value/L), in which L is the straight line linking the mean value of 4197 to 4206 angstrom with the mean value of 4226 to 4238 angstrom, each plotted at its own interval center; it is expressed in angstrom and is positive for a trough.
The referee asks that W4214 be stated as -1.88 angstrom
